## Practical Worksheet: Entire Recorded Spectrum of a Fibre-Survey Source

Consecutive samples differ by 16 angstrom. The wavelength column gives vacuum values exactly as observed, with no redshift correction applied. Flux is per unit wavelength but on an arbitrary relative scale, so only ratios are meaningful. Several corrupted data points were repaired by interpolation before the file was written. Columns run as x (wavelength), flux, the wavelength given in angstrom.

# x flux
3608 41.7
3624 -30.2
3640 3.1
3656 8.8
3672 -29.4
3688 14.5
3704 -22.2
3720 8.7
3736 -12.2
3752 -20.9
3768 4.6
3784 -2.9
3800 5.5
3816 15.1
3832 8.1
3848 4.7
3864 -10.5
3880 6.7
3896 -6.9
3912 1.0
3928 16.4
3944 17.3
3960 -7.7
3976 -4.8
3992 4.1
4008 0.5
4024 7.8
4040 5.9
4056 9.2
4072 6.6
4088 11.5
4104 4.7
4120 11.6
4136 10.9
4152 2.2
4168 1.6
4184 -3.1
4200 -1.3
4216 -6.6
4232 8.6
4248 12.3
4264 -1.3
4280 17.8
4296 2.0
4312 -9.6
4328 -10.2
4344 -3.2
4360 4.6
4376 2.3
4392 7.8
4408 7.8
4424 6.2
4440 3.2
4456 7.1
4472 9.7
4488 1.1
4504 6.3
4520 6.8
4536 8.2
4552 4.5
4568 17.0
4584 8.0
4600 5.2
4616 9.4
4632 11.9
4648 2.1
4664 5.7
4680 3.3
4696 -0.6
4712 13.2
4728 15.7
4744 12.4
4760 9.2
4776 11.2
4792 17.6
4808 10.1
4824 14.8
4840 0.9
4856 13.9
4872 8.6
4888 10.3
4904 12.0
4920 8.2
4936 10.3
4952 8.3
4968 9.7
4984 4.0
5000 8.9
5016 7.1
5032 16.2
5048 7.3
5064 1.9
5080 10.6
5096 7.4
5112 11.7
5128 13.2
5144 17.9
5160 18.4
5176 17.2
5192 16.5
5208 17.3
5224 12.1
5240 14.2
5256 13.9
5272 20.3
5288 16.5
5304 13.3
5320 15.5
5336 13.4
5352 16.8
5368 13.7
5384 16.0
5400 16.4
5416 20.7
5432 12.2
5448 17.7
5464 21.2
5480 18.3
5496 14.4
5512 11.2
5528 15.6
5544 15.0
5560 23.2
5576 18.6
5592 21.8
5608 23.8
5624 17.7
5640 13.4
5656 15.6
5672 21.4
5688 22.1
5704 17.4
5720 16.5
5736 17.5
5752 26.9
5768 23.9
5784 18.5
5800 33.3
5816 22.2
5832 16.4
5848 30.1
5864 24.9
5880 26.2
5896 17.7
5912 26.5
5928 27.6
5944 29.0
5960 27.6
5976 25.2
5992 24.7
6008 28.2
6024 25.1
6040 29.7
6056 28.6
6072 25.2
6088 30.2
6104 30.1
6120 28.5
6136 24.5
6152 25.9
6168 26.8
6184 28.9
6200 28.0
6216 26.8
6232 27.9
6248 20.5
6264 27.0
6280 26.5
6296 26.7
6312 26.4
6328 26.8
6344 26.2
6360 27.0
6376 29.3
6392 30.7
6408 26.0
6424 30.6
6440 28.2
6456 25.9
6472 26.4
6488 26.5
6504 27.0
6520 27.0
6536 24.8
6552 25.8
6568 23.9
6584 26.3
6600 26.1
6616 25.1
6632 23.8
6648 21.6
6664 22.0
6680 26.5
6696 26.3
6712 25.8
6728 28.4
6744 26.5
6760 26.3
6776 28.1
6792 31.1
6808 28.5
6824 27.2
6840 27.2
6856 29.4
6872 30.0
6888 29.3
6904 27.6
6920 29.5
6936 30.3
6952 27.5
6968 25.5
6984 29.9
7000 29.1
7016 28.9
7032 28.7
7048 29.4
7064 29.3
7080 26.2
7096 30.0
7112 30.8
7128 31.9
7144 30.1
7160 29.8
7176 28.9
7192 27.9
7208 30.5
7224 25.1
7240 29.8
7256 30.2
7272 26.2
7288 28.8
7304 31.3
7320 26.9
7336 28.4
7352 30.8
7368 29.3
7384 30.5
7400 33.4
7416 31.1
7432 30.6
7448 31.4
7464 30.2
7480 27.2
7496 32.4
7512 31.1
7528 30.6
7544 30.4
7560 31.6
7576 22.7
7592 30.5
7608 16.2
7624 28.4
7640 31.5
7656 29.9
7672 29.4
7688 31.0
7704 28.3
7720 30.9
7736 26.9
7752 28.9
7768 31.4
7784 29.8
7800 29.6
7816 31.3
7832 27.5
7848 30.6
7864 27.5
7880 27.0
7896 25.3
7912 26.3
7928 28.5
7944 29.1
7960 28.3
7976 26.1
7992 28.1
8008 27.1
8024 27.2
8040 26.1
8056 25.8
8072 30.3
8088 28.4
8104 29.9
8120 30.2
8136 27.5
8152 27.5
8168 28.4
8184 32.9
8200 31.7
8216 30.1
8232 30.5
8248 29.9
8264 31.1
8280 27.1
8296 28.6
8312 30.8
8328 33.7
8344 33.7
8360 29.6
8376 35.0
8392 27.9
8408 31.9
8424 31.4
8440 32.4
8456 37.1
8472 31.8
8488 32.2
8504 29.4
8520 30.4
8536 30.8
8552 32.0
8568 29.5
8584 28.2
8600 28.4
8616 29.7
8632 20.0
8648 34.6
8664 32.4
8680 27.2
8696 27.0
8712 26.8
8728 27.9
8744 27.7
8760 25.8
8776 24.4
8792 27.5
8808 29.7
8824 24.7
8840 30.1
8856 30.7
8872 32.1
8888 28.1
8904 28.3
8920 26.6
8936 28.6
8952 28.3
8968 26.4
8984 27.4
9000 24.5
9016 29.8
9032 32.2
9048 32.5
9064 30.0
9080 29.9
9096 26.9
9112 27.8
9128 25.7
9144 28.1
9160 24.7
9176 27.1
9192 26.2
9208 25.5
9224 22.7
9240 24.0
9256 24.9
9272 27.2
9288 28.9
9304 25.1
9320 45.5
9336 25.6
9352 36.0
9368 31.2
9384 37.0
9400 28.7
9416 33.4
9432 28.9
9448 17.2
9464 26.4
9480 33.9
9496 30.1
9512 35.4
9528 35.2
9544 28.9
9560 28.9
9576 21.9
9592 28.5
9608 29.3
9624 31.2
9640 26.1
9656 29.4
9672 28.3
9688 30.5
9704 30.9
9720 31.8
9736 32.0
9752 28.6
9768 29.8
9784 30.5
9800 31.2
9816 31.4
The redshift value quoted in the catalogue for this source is 0.285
